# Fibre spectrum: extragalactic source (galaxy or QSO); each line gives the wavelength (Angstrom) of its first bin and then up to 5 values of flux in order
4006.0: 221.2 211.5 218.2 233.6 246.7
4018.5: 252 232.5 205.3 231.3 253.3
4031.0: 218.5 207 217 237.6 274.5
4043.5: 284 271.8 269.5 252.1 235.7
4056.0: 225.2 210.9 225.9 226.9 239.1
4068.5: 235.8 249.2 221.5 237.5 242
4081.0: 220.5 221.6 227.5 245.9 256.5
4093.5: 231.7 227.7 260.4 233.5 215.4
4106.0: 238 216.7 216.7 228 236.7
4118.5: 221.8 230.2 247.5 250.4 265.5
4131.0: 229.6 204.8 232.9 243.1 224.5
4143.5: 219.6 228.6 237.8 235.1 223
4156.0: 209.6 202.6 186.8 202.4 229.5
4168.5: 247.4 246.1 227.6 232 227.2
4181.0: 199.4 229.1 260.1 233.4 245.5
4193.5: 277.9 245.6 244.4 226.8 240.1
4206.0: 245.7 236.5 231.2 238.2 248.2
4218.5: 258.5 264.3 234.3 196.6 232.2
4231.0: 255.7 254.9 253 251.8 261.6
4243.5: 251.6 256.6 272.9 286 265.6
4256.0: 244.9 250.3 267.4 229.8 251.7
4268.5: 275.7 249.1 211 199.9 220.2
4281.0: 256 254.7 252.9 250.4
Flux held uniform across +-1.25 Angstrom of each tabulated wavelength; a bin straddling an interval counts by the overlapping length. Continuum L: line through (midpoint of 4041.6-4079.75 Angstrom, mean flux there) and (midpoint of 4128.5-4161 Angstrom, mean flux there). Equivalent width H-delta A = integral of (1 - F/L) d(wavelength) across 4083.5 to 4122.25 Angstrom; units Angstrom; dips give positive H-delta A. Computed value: 0.2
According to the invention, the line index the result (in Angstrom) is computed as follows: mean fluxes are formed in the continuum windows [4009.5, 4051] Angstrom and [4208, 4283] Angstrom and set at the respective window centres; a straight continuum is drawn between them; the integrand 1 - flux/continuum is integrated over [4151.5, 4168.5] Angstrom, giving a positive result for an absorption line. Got 2.2 Angstrom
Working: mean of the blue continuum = 241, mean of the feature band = 213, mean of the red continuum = 247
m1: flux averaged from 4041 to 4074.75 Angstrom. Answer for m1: 243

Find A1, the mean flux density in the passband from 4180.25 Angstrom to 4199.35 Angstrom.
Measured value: 243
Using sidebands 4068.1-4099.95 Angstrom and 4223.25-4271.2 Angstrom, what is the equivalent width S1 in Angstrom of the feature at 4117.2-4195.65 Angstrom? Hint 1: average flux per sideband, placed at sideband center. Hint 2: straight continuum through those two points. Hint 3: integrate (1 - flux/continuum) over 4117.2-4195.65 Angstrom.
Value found 4.15 Angstrom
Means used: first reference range 237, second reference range 253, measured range 231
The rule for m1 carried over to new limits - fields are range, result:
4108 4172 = 228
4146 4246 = 237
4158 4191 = 226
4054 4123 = 231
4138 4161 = 222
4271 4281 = 221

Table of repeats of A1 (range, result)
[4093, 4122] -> 230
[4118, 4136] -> 236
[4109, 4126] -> 231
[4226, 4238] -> 244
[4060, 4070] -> 233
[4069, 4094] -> 236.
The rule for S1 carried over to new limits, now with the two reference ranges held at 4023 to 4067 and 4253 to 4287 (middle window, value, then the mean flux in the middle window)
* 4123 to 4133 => -0.2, 245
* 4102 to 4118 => 1.0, 225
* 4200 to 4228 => 0.6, 238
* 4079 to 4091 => 0.4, 233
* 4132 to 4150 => 1.0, 227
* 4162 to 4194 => 1.1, 234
